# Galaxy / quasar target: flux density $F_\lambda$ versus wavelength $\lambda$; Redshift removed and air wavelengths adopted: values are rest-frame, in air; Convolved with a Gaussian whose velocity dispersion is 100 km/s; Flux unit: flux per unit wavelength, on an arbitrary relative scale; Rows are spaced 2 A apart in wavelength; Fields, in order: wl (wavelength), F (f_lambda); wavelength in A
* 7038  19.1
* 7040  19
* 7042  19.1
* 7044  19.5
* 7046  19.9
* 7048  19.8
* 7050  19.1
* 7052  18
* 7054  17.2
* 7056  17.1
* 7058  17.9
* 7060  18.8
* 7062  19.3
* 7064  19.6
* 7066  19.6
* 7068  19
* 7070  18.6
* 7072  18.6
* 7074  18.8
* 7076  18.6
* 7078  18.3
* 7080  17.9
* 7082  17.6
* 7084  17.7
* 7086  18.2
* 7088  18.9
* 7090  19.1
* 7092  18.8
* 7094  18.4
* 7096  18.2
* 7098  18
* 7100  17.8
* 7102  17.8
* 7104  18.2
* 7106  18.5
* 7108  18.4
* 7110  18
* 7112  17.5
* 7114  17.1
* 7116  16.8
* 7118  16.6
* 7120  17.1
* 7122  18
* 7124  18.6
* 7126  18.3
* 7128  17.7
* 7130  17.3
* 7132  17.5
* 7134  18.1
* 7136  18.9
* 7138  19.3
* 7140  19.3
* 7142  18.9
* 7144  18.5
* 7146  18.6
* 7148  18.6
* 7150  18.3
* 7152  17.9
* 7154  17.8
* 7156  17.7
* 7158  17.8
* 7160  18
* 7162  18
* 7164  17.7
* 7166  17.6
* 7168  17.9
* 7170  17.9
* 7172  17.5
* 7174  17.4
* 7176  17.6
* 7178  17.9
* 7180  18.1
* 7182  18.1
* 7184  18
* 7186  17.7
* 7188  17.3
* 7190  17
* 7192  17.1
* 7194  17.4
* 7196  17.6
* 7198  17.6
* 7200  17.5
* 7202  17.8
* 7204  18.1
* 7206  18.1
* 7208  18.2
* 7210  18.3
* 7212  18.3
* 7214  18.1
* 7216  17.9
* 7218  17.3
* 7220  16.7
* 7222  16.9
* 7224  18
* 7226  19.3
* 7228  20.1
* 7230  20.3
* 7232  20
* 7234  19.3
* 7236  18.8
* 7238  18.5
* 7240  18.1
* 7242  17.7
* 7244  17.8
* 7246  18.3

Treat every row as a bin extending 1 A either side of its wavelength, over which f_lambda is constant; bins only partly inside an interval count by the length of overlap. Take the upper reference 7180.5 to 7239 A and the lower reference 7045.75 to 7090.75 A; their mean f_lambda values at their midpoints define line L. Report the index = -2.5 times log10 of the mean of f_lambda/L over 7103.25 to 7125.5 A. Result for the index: 0.04 mag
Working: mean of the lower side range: 18.6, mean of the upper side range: 18.1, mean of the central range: 17.7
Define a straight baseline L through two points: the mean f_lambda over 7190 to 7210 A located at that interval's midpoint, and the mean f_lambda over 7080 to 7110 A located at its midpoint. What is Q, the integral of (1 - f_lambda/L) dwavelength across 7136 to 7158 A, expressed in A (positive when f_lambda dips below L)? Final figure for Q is -0.6 A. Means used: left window 18.2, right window 17.7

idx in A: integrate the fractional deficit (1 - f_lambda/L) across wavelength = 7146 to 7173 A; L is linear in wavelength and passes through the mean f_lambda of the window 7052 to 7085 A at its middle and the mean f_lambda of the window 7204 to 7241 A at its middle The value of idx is 0.7 A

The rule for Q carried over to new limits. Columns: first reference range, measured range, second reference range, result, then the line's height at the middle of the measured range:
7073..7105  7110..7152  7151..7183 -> -0.1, 18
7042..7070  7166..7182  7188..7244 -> 0.5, 18.3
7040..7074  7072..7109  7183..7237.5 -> 0.7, 18.7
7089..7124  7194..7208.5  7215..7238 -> 0.5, 18.5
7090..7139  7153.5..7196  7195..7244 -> 1.1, 18.1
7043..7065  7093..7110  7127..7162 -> 0.3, 18.5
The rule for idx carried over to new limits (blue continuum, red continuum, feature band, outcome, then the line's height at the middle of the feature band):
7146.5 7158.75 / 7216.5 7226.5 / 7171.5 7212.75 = 0.1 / 17.8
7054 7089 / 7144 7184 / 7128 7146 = -0.4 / 18.1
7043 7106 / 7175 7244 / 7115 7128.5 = 0.6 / 18.4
